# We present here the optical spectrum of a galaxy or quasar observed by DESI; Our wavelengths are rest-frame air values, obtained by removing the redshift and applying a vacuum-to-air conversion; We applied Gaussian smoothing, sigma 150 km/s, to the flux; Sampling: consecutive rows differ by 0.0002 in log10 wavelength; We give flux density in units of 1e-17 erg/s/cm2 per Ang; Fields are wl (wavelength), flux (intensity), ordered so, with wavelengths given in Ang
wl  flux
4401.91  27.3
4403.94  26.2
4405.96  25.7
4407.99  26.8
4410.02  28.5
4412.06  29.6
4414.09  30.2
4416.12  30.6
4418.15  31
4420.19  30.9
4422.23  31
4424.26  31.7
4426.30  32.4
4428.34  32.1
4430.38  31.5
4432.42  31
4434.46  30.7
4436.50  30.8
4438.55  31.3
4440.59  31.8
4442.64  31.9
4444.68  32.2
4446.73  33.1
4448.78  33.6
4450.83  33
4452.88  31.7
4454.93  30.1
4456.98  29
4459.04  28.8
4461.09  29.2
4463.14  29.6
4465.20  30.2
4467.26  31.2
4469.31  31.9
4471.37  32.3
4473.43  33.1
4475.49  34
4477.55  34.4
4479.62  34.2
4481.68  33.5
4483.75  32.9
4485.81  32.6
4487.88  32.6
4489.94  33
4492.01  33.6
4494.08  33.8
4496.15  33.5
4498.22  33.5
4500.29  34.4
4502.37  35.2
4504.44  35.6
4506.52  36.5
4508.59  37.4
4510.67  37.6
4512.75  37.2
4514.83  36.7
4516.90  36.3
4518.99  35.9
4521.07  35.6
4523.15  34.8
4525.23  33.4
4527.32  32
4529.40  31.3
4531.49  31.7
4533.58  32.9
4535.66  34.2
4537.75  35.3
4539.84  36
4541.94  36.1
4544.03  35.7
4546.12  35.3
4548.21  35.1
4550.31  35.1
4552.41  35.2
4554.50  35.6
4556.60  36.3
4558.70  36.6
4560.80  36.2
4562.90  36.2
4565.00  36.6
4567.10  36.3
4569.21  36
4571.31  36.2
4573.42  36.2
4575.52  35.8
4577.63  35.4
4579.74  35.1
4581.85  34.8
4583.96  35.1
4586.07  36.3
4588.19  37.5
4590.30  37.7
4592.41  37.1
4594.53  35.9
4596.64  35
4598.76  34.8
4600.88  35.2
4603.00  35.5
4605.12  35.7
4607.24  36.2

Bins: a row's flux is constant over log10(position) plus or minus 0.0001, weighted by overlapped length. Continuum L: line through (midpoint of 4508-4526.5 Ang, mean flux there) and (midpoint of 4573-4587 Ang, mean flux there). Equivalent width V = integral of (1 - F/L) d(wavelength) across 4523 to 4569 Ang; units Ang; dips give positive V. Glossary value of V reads 1.1 Ang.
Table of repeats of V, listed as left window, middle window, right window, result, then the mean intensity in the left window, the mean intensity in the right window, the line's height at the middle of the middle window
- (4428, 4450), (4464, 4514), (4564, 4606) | -1.0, 31.8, 35.9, 33.2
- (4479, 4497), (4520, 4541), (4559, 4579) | 0.6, 33.3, 36.1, 34.8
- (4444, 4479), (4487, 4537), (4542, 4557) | -1.0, 31.6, 35.5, 33.8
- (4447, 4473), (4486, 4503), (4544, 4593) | -0.5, 31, 36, 32.6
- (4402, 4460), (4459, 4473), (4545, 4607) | 0.5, 30.6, 35.9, 31.8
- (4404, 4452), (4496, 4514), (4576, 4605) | -1.4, 30.8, 35.8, 33.2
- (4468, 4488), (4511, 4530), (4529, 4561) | -0.4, 33.1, 34.9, 34.3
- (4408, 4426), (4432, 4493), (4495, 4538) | 0.8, 30.3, 34.8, 32.4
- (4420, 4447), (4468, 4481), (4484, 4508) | 0.0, 31.6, 34.1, 33.2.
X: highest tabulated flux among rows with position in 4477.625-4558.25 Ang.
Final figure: 37.6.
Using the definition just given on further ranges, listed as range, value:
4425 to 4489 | 34.4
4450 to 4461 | 33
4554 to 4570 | 36.6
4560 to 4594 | 37.7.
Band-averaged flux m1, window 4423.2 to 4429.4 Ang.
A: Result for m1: 32.1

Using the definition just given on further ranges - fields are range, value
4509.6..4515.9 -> 37.2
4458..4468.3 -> 29.8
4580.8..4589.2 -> 35.9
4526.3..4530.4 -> 31.7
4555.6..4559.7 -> 36.4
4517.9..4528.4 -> 34.3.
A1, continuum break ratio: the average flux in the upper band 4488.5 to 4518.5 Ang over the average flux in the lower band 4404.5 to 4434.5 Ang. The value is 1.2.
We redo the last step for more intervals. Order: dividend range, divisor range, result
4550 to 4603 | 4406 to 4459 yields 1.16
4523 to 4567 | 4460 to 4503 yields 1.06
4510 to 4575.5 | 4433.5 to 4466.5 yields 1.14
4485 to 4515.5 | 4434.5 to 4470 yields 1.12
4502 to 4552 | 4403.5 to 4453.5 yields 1.14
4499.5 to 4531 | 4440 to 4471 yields 1.13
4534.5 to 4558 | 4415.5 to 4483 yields 1.12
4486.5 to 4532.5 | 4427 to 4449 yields 1.09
